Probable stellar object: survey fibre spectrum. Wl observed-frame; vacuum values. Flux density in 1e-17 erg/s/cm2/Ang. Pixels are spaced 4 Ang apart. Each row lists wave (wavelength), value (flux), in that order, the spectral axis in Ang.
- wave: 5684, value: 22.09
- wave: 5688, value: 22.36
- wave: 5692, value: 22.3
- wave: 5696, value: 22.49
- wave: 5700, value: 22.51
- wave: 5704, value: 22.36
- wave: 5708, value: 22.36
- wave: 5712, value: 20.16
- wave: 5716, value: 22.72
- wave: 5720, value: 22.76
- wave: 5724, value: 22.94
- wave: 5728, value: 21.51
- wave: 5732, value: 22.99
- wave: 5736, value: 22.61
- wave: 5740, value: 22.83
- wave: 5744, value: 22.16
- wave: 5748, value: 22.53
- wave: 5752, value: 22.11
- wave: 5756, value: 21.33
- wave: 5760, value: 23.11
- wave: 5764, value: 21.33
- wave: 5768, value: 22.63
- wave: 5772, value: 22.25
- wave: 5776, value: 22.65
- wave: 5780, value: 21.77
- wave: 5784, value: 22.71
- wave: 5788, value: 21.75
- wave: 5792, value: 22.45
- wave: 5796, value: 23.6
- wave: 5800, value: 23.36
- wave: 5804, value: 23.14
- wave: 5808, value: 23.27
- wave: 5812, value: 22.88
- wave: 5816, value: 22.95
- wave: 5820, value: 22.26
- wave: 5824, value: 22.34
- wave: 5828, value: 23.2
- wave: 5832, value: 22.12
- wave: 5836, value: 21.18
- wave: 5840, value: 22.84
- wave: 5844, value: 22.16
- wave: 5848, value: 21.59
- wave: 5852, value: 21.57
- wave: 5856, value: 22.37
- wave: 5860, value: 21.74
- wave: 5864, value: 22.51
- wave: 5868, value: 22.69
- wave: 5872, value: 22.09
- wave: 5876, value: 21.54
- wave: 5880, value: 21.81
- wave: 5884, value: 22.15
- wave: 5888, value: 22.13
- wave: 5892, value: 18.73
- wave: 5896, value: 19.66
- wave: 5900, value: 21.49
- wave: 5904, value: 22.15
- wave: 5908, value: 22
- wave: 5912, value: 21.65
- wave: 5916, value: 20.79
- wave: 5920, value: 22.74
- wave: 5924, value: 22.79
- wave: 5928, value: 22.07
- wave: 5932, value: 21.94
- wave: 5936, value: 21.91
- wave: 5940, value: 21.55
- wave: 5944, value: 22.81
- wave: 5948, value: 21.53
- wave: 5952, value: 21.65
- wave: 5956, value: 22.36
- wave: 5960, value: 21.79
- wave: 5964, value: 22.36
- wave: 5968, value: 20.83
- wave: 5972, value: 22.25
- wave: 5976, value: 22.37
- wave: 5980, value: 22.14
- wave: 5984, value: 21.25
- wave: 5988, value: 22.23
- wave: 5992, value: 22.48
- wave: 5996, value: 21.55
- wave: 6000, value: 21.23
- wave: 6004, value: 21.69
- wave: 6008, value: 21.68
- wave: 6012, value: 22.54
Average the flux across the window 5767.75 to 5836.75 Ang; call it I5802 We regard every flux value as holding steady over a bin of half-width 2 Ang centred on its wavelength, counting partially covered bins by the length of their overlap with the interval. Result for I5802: 22.6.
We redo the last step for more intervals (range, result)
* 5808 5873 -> 22.3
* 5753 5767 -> 22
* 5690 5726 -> 22.3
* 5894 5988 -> 21.8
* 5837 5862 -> 22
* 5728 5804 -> 22.4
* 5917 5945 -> 22.2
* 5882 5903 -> 20.9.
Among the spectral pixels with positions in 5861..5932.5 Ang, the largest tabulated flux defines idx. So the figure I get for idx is 22.79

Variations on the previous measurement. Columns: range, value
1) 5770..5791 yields 22.71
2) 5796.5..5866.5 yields 23.36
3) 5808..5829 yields 23.27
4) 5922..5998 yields 22.81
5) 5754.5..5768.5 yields 23.11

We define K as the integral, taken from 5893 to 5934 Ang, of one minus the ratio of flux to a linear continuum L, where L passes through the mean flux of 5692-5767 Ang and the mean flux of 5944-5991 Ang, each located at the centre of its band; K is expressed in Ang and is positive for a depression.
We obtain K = 0.7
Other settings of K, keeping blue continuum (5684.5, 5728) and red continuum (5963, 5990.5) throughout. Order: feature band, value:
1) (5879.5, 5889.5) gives 0.0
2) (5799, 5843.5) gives -1.1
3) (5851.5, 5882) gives 0.0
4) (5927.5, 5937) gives 0.0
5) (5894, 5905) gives 0.5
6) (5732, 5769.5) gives -0.2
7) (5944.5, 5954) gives 0.1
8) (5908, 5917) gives 0.2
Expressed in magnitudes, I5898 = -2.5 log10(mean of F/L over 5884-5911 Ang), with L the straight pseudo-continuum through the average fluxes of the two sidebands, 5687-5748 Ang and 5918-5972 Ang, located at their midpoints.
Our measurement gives 0.048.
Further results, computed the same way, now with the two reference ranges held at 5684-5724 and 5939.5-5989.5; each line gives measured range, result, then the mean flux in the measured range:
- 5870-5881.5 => 0.012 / 21.8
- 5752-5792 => 0.000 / 22.2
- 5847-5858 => 0.010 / 21.9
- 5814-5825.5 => -0.020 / 22.5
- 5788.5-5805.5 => -0.042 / 23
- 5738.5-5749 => -0.014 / 22.5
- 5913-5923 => 0.007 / 21.9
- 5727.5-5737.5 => -0.013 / 22.5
